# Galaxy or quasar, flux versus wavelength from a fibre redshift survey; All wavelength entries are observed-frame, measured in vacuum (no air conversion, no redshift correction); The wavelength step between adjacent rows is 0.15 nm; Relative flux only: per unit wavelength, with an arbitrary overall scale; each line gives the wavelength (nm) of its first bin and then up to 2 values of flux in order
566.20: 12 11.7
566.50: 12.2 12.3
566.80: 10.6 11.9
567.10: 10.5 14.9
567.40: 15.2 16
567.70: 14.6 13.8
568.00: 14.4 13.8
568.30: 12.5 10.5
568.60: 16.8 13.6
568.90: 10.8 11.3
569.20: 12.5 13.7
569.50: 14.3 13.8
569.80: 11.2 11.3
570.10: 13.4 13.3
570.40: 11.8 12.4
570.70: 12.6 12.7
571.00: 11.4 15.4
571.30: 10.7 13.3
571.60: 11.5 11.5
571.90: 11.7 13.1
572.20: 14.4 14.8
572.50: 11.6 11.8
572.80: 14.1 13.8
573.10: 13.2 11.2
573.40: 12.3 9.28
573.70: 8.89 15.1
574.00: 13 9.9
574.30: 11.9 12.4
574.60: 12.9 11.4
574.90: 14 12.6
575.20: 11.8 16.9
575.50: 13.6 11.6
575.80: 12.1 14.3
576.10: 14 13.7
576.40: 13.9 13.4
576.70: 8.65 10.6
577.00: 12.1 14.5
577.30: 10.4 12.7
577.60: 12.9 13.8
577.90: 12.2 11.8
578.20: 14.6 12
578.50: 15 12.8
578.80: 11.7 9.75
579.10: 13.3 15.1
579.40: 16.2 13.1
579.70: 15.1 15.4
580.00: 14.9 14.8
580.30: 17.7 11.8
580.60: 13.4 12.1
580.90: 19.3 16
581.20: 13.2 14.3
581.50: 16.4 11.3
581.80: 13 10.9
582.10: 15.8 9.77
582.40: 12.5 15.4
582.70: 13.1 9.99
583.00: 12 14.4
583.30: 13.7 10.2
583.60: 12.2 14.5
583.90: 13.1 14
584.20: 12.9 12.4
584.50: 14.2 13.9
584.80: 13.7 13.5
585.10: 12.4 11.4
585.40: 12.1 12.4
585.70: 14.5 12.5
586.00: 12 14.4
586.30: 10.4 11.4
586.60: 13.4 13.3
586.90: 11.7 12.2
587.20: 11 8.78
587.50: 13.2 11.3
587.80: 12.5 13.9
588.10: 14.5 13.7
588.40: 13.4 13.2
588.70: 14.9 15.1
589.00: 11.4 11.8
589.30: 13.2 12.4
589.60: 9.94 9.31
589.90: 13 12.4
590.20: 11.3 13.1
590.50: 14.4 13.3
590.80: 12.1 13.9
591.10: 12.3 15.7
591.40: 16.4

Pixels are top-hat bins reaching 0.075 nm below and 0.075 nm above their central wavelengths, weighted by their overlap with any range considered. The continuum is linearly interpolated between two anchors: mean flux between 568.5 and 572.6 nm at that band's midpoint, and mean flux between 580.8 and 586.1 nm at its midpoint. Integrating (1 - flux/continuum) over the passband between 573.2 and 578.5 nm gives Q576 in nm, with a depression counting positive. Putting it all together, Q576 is 0.18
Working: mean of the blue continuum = 12.8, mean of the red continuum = 13.2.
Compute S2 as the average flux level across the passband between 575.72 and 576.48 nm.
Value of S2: 13.6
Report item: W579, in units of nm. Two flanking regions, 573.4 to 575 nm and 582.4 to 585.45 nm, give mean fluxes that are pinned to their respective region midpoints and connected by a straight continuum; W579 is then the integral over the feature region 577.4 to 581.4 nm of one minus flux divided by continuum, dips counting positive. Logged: -0.456 nm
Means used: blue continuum 11.9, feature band 13.9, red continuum 13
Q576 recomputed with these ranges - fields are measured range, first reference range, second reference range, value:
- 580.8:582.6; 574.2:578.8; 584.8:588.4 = -0.186 nm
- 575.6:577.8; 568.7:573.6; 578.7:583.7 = 0.090 nm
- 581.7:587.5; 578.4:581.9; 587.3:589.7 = 0.329 nm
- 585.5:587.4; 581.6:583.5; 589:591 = 0.029 nm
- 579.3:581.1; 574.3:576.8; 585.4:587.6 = -0.338 nm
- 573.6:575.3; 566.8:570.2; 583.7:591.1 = 0.107 nm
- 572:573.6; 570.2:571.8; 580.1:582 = 0.000 nm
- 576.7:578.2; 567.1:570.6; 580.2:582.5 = 0.154 nm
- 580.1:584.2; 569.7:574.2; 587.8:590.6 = -0.277 nm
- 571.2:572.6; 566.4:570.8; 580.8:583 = 0.060 nm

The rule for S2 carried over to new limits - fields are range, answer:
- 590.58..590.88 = 12.7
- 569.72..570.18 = 12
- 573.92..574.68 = 12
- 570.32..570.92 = 12.4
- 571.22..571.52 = 12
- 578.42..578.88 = 13.1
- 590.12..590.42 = 12.2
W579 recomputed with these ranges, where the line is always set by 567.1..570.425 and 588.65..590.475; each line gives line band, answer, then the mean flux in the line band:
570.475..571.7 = 0.07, 12.5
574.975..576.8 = -0.01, 13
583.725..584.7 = -0.07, 13.5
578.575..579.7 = -0.04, 13.3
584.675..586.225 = -0.05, 12.9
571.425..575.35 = 0.19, 12.4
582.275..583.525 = 0.01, 12.5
